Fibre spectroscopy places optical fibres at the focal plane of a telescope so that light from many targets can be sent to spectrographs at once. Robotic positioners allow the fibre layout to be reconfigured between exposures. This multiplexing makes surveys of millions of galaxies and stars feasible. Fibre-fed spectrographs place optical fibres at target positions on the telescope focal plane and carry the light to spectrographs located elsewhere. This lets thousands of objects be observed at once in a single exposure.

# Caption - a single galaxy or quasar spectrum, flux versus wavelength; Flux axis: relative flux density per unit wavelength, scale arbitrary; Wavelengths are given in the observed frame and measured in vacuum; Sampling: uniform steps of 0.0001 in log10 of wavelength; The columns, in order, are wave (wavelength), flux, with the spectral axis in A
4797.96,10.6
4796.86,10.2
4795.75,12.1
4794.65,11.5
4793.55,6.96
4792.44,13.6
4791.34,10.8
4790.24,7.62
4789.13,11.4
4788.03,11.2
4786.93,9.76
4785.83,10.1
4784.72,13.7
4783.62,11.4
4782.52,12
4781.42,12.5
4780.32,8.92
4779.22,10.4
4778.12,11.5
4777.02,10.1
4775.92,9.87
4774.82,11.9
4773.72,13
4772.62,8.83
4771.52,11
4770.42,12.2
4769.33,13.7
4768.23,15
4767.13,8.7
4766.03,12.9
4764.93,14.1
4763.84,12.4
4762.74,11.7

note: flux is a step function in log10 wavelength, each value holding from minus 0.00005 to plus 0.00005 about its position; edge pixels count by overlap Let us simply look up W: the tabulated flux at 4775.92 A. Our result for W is 9.87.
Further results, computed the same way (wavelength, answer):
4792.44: 13.6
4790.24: 7.62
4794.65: 11.5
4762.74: 11.7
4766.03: 12.9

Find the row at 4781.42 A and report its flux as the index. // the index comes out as 12.5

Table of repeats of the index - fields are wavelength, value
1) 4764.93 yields 14.1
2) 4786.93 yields 9.76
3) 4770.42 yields 12.2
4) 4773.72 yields 13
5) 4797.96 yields 10.6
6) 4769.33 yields 13.7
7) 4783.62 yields 11.4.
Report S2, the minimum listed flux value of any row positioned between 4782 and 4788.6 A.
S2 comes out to 9.76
